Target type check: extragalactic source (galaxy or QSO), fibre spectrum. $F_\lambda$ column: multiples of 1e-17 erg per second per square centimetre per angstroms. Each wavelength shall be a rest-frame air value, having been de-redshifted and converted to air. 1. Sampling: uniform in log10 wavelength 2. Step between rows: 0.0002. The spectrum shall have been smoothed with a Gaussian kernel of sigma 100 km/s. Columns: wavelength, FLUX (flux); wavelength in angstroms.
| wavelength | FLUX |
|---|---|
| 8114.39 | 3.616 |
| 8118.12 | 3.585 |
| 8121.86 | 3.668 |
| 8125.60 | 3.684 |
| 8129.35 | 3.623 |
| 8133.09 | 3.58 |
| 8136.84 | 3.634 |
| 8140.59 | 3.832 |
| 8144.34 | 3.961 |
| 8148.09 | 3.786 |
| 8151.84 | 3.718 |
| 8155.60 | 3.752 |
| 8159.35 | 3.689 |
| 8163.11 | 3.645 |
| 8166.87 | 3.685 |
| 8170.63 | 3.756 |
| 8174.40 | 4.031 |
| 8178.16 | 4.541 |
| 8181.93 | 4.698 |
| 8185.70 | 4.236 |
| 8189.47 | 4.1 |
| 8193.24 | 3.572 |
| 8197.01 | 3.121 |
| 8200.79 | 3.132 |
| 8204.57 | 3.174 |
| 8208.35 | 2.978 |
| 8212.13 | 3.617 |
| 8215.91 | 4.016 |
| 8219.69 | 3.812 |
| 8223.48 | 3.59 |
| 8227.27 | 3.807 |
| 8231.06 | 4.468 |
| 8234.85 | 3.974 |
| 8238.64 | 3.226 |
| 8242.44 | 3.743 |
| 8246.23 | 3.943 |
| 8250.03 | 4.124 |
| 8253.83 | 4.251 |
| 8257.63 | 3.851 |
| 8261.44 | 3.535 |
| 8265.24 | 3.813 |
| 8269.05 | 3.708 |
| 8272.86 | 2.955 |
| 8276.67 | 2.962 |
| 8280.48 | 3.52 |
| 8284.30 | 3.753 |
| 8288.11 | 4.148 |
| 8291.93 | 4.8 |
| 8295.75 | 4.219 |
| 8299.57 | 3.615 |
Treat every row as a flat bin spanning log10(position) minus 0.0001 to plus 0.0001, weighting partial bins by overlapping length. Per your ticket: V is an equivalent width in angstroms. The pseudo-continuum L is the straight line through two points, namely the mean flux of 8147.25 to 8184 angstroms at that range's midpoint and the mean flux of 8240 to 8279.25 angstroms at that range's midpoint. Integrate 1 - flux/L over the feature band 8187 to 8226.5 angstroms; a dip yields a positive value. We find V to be 3.0 angstroms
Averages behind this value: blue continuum 3.94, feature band 3.53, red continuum 3.68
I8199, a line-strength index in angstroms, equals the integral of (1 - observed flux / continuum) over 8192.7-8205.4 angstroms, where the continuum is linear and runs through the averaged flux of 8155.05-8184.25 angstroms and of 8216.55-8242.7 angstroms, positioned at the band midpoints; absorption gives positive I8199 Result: 2.2 angstroms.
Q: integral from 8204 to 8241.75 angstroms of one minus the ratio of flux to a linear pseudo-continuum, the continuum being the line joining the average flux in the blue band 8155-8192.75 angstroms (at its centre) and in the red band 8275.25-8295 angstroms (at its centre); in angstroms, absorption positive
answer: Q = 2.5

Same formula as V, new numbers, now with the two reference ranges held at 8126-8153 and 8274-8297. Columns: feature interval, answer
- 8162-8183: -1.6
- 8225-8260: -0.9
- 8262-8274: 1.0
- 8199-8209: 1.8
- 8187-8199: 0.5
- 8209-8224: 0.4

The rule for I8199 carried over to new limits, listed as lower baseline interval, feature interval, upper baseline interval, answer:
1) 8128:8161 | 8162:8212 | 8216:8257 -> 0.9 angstroms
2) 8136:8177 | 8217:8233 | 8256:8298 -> -0.7 angstroms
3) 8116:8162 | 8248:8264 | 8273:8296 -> -0.6 angstroms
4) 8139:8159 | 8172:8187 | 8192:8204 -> -3.9 angstroms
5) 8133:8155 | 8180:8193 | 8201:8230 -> -2.1 angstroms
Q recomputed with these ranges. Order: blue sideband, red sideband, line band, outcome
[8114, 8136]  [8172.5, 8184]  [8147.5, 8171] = 2.4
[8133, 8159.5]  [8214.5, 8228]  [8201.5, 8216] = 1.7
